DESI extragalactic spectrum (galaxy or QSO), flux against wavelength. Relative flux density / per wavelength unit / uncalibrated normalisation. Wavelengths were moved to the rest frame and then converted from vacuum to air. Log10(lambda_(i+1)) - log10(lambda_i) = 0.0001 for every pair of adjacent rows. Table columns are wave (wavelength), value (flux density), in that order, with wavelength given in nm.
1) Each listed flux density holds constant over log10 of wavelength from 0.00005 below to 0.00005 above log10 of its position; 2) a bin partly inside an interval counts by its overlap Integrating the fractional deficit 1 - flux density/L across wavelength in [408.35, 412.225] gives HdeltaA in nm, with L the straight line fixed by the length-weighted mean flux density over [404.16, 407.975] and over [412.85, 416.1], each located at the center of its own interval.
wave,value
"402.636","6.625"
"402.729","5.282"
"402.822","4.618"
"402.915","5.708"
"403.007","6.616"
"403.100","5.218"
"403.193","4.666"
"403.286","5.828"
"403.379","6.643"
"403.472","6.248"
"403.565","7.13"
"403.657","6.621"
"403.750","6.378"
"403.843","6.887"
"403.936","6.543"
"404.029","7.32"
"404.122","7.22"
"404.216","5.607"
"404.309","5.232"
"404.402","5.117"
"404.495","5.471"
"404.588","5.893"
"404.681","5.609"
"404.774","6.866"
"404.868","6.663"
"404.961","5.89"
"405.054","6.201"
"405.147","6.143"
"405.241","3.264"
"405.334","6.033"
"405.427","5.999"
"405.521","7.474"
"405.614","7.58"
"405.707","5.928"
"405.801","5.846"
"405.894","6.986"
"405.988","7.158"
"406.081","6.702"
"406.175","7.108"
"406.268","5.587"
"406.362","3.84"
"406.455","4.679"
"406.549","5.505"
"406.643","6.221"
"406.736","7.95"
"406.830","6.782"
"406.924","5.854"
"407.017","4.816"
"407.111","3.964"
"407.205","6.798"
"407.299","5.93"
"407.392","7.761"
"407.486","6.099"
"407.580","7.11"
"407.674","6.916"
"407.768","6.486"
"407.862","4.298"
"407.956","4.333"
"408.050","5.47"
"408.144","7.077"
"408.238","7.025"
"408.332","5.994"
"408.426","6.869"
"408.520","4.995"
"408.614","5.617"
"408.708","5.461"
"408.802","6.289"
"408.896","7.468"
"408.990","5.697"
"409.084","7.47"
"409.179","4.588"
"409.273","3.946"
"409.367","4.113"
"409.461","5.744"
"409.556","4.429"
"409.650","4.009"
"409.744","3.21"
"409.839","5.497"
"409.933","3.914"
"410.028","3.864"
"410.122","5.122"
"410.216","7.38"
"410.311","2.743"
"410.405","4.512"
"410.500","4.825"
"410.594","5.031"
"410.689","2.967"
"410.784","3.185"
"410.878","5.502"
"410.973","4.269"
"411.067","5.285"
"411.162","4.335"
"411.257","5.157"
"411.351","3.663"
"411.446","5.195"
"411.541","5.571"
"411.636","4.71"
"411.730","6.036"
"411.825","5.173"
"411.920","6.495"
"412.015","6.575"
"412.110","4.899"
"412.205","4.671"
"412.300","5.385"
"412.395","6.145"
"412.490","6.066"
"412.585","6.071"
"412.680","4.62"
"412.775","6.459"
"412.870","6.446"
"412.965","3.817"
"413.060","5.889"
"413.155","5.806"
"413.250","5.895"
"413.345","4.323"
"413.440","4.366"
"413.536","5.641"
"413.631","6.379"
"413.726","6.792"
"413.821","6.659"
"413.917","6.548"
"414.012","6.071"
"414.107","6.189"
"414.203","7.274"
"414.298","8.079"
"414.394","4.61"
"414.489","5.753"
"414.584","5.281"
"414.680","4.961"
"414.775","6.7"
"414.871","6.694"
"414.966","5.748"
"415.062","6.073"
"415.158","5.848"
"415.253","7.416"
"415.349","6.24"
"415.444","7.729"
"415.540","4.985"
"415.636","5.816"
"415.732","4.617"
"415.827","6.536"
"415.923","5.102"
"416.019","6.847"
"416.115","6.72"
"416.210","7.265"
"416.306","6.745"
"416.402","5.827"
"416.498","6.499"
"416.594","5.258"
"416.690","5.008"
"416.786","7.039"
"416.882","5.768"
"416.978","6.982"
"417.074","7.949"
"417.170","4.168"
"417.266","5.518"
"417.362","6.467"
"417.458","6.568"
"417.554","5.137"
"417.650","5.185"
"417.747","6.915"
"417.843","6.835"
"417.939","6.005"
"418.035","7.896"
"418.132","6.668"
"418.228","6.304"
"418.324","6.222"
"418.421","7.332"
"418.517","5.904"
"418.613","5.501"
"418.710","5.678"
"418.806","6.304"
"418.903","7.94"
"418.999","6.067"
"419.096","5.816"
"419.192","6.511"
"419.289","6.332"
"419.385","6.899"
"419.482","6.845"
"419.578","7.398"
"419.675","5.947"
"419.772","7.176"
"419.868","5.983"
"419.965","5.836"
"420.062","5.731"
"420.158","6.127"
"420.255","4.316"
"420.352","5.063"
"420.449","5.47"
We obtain 0.61 nm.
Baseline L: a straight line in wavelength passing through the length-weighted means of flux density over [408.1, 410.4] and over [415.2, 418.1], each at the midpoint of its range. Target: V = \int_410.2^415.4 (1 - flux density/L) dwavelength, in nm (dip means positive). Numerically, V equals 0.23 nm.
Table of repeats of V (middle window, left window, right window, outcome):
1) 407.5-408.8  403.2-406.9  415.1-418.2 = 0.05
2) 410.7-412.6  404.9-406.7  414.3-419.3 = 0.30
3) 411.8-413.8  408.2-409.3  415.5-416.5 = 0.13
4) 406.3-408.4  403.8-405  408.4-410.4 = -0.15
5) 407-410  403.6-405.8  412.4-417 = 0.25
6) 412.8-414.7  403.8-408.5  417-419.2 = 0.11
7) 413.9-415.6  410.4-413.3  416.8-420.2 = -0.16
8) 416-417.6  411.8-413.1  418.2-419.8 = -0.01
